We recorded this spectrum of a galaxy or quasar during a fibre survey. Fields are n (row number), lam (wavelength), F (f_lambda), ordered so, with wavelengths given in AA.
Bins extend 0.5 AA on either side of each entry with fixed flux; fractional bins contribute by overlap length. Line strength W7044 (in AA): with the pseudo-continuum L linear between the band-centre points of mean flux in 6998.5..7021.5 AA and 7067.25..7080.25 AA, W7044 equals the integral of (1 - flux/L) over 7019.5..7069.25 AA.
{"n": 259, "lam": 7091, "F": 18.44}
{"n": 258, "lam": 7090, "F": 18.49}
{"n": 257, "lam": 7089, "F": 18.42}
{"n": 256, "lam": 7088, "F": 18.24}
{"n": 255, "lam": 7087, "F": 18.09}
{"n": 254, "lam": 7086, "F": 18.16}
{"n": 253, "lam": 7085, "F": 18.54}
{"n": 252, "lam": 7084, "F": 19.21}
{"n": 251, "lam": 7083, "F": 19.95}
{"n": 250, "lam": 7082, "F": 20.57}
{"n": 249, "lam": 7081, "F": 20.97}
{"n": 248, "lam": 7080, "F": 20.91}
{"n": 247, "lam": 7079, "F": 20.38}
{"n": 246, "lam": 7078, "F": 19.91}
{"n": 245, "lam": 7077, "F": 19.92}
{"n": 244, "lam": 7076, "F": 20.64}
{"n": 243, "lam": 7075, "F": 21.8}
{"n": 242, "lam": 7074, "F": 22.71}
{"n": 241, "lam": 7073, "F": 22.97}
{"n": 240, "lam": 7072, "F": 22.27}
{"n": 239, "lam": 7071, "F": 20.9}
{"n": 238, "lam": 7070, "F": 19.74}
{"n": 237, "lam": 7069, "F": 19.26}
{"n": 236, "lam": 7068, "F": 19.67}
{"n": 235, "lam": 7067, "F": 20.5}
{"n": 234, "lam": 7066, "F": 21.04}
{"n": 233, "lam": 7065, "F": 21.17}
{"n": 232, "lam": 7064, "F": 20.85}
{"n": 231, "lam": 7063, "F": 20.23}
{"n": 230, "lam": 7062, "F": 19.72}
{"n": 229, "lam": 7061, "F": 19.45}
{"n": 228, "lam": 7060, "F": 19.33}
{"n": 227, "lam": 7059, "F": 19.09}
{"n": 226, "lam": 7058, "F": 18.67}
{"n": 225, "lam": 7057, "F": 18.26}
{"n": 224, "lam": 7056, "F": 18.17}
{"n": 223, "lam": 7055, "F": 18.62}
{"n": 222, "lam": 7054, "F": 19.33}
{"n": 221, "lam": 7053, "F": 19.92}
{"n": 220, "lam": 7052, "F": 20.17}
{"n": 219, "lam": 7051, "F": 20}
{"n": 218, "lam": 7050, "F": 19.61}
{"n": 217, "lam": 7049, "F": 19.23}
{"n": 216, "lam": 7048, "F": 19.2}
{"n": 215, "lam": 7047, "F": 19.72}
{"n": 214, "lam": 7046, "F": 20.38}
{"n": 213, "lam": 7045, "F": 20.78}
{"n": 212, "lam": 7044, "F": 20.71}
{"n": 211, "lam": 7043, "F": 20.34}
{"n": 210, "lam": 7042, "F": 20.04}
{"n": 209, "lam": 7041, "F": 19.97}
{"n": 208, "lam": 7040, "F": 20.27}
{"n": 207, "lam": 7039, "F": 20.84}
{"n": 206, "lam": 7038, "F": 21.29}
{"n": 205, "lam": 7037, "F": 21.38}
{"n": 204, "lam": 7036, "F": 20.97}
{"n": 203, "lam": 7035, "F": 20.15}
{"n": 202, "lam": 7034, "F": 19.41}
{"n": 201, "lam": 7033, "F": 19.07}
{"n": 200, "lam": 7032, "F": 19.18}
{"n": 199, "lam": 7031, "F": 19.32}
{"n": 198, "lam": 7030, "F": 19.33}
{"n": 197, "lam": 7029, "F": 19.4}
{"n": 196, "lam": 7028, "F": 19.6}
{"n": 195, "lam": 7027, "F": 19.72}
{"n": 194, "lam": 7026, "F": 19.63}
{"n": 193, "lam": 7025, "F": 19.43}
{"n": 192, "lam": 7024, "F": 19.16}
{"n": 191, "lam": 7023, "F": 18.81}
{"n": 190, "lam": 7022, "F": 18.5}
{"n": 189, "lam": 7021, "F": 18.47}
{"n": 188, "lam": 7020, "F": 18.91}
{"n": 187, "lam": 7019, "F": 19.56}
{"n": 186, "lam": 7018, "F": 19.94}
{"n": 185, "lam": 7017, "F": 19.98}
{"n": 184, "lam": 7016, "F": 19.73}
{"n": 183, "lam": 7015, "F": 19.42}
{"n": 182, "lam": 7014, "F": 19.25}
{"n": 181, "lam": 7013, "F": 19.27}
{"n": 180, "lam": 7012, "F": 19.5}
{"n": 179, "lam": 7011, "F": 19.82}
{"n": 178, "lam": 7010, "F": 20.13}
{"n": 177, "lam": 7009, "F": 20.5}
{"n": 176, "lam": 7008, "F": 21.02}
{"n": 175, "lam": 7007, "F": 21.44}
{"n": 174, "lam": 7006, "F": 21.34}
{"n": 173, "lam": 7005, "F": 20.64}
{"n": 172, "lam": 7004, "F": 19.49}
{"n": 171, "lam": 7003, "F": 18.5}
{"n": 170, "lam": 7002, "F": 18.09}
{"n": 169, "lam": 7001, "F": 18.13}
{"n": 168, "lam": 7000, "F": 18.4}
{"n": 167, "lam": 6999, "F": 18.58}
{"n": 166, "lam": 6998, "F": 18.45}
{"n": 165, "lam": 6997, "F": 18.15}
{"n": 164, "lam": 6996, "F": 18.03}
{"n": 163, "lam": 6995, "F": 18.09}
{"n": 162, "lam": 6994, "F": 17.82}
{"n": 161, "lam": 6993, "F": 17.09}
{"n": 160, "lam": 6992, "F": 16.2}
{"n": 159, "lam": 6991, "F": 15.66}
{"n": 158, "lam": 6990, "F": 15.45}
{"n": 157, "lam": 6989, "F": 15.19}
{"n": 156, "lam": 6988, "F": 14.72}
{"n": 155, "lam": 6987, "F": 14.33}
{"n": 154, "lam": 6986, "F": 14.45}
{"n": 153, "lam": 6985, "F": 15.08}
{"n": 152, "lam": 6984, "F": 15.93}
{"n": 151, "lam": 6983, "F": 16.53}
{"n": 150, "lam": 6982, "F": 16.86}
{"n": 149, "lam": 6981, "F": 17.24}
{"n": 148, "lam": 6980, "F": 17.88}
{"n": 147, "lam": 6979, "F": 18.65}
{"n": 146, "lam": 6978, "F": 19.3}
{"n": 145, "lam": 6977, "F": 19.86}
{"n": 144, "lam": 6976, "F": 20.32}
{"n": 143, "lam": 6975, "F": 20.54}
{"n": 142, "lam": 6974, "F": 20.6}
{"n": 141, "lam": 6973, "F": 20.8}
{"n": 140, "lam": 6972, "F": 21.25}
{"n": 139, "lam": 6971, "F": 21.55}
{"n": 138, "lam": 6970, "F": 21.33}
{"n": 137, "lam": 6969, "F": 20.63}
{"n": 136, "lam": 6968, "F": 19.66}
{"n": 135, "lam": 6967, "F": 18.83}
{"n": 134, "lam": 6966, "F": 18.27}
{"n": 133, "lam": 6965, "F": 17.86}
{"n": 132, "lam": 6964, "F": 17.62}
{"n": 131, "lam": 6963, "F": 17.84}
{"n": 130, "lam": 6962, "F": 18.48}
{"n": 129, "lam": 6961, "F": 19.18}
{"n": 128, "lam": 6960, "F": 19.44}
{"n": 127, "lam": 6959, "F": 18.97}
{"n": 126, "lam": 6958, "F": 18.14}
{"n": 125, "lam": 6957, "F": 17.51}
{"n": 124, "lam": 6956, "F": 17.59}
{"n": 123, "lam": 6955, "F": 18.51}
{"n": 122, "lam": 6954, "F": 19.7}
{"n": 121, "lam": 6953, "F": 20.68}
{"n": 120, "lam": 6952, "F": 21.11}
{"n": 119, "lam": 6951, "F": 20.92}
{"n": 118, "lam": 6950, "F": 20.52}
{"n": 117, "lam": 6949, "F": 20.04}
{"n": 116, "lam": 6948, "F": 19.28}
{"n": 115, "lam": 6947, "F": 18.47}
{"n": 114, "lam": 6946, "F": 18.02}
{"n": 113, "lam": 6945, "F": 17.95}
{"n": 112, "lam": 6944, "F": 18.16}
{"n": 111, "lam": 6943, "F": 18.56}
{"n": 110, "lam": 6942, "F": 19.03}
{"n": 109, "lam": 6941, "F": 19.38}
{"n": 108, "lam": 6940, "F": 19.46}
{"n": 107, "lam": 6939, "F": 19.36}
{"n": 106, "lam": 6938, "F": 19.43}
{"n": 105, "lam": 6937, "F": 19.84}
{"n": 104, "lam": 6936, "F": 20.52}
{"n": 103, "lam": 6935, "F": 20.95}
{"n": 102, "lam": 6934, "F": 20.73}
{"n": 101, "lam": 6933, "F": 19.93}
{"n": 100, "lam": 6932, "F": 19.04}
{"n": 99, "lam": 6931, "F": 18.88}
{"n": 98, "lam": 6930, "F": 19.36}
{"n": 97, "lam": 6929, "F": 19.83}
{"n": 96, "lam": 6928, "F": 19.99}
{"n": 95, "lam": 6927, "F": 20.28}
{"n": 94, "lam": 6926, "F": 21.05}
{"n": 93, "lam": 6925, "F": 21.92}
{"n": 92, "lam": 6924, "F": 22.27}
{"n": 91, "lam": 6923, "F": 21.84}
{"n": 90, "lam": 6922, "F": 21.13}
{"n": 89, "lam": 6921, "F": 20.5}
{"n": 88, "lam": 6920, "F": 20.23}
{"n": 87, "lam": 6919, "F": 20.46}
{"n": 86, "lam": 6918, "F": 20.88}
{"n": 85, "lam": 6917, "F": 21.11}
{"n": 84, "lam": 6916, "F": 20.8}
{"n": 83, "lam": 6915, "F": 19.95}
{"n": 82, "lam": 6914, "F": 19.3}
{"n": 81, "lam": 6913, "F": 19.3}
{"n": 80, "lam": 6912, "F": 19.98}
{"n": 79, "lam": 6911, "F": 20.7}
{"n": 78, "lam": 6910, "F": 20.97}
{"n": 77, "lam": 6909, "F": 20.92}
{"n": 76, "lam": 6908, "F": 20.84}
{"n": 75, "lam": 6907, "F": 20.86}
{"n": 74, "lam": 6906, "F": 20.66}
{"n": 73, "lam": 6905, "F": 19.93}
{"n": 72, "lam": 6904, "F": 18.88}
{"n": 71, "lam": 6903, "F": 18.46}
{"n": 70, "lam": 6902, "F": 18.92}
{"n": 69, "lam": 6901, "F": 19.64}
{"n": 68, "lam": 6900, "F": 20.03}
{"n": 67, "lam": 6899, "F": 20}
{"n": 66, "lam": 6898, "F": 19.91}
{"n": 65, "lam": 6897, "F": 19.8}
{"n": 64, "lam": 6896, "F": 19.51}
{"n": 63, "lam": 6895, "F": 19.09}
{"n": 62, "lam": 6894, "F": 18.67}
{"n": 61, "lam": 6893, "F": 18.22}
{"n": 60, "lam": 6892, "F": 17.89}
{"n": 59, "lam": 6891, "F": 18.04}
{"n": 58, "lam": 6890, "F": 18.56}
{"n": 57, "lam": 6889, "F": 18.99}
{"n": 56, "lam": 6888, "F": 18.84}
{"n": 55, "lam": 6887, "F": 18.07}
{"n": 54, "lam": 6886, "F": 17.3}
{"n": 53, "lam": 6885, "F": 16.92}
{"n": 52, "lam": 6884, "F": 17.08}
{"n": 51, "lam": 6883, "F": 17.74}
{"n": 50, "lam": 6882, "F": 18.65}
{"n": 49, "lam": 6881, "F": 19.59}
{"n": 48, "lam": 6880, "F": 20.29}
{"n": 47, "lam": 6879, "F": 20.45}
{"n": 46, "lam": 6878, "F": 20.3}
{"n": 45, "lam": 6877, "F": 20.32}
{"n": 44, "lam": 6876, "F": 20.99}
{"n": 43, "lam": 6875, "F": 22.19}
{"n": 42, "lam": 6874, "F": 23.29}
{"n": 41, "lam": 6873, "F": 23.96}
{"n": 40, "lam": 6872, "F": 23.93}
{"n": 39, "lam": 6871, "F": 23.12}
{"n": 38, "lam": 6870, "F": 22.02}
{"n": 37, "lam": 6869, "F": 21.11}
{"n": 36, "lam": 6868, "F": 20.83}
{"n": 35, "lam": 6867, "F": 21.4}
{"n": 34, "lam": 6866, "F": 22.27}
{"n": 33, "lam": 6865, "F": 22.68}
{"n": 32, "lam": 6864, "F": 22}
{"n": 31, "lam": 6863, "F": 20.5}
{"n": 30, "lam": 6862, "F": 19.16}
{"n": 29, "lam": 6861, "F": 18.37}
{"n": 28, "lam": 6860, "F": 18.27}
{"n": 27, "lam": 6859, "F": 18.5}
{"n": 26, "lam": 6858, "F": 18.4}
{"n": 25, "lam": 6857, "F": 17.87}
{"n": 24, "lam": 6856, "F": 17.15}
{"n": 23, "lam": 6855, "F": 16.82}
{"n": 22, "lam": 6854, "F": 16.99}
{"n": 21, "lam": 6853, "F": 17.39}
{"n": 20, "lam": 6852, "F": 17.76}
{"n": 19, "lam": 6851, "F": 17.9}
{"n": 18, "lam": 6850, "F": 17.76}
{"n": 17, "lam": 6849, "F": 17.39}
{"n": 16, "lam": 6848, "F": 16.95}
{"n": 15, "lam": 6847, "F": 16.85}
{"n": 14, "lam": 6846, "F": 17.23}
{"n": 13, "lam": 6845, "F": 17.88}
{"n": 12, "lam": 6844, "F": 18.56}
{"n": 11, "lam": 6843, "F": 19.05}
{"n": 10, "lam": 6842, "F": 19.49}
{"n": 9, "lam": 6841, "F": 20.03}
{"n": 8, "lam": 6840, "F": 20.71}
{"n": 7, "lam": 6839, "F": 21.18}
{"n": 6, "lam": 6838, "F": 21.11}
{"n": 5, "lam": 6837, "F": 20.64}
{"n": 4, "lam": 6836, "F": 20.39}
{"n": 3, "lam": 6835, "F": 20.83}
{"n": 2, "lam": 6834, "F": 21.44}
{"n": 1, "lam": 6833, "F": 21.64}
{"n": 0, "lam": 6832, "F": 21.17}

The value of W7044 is 1.3 AA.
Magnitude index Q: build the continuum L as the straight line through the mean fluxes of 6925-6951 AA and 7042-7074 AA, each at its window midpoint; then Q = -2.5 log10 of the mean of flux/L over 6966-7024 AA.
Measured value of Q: 0.064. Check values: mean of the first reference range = 19.6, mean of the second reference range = 20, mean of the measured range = 18.7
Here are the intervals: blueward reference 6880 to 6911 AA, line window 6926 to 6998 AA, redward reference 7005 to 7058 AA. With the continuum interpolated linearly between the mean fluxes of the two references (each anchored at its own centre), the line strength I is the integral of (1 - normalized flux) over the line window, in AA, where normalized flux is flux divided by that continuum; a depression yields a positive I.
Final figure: 2.7 AA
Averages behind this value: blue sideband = 19.1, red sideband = 19.8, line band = 18.7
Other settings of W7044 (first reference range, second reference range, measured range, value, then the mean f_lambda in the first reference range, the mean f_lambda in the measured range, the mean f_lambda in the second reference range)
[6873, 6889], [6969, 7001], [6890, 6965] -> -3.18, 19.6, 19.6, 17.9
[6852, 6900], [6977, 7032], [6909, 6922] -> -0.77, 19.6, 20.4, 18.4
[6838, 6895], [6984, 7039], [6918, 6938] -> -1.40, 19.4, 20.4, 18.8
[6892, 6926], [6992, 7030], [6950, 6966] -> 0.62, 20.2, 18.9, 19.2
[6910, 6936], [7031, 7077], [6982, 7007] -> 3.62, 20.4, 17.3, 20.1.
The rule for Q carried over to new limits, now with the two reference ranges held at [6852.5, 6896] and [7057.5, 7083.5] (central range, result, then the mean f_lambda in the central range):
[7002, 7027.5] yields 0.032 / 19.7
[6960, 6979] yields 0.023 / 19.6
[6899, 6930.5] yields -0.029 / 20.3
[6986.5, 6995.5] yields 0.246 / 16.1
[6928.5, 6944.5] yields 0.021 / 19.5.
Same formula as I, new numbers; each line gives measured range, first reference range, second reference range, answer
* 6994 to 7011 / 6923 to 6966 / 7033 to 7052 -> 0.5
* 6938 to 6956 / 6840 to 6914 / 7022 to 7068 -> 0.3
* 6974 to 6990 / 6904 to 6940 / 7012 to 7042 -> 2.2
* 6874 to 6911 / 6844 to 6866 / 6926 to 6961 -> -1.2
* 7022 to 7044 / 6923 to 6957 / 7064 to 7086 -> 0.5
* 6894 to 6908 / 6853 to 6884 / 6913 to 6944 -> 0.3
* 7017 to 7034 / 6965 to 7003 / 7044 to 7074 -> -0.1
